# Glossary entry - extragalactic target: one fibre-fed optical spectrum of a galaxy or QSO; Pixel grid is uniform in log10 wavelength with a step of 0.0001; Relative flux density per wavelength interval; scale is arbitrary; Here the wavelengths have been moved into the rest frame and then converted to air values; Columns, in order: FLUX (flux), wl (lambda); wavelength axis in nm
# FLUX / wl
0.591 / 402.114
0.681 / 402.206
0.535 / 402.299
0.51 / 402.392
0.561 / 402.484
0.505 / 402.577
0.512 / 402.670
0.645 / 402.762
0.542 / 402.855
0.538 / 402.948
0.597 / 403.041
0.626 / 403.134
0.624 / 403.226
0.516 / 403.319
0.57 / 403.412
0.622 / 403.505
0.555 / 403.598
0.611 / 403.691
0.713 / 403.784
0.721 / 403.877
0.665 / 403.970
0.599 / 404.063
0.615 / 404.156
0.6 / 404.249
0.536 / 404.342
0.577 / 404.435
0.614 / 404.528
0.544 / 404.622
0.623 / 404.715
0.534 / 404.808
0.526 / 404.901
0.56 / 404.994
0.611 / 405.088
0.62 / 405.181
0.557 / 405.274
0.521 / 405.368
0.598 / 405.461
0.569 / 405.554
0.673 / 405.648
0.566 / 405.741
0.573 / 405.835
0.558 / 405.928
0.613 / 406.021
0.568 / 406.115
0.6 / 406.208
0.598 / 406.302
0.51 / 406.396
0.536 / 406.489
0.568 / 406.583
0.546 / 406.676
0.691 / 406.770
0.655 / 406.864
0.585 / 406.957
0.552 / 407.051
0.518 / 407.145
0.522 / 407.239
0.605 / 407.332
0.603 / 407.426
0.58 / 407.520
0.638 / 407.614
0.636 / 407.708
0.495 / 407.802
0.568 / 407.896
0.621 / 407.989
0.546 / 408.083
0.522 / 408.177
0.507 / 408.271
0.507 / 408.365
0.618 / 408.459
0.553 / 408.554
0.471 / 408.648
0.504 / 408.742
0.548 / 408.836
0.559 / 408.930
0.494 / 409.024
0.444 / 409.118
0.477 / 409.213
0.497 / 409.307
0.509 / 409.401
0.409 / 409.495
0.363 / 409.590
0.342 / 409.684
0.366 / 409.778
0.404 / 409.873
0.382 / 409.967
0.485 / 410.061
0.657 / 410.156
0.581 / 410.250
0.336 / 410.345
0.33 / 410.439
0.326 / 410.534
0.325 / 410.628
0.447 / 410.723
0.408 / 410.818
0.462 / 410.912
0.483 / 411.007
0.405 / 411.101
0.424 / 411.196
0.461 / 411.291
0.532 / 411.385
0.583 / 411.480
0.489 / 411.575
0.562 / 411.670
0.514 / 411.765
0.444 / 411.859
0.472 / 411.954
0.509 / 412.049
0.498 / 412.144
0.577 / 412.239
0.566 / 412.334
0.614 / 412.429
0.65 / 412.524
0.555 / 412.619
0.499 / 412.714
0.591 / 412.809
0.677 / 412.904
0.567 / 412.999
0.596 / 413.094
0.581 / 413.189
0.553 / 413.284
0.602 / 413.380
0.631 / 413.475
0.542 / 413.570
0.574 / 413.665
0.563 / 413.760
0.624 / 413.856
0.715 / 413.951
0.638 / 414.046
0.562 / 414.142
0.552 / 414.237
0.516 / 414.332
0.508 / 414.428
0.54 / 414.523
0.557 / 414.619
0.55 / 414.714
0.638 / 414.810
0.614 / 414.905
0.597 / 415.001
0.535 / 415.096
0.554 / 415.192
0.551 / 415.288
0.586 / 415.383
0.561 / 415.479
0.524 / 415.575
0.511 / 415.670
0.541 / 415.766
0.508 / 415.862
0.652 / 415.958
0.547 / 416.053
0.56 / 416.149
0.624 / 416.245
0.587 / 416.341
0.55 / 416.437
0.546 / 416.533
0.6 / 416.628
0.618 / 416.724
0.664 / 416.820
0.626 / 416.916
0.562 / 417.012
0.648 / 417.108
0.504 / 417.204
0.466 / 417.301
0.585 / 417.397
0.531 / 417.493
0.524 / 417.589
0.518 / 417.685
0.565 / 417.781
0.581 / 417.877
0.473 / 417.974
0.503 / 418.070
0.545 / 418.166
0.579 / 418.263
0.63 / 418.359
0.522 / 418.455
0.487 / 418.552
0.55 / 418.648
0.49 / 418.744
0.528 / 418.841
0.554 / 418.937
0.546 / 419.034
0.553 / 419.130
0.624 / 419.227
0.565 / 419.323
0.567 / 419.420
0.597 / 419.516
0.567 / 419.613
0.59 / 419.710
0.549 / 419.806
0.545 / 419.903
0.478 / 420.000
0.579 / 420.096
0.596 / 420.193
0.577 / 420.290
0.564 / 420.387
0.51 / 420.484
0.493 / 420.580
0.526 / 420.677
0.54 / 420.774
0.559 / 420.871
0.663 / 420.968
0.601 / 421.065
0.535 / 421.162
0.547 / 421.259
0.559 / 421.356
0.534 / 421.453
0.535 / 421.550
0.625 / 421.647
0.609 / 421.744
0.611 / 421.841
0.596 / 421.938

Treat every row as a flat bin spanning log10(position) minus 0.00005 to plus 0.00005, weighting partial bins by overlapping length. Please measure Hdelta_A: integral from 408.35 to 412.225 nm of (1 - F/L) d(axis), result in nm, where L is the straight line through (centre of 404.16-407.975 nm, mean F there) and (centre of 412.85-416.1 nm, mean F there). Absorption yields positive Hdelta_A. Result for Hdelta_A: 0.73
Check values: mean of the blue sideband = 0.58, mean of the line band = 0.468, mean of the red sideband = 0.576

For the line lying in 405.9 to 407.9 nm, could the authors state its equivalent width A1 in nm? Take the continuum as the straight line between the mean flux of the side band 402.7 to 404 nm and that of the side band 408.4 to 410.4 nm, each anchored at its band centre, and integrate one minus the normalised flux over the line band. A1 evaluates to -0.19 nm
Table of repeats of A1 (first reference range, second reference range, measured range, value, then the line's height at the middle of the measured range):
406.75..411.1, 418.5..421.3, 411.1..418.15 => -0.42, 0.528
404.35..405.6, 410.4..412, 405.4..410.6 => -0.12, 0.514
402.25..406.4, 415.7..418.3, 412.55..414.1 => -0.07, 0.569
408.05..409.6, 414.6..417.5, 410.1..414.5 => 0.08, 0.537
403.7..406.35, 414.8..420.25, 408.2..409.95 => 0.33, 0.584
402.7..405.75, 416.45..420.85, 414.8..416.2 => 0.00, 0.563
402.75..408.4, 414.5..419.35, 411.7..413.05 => 0.04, 0.57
